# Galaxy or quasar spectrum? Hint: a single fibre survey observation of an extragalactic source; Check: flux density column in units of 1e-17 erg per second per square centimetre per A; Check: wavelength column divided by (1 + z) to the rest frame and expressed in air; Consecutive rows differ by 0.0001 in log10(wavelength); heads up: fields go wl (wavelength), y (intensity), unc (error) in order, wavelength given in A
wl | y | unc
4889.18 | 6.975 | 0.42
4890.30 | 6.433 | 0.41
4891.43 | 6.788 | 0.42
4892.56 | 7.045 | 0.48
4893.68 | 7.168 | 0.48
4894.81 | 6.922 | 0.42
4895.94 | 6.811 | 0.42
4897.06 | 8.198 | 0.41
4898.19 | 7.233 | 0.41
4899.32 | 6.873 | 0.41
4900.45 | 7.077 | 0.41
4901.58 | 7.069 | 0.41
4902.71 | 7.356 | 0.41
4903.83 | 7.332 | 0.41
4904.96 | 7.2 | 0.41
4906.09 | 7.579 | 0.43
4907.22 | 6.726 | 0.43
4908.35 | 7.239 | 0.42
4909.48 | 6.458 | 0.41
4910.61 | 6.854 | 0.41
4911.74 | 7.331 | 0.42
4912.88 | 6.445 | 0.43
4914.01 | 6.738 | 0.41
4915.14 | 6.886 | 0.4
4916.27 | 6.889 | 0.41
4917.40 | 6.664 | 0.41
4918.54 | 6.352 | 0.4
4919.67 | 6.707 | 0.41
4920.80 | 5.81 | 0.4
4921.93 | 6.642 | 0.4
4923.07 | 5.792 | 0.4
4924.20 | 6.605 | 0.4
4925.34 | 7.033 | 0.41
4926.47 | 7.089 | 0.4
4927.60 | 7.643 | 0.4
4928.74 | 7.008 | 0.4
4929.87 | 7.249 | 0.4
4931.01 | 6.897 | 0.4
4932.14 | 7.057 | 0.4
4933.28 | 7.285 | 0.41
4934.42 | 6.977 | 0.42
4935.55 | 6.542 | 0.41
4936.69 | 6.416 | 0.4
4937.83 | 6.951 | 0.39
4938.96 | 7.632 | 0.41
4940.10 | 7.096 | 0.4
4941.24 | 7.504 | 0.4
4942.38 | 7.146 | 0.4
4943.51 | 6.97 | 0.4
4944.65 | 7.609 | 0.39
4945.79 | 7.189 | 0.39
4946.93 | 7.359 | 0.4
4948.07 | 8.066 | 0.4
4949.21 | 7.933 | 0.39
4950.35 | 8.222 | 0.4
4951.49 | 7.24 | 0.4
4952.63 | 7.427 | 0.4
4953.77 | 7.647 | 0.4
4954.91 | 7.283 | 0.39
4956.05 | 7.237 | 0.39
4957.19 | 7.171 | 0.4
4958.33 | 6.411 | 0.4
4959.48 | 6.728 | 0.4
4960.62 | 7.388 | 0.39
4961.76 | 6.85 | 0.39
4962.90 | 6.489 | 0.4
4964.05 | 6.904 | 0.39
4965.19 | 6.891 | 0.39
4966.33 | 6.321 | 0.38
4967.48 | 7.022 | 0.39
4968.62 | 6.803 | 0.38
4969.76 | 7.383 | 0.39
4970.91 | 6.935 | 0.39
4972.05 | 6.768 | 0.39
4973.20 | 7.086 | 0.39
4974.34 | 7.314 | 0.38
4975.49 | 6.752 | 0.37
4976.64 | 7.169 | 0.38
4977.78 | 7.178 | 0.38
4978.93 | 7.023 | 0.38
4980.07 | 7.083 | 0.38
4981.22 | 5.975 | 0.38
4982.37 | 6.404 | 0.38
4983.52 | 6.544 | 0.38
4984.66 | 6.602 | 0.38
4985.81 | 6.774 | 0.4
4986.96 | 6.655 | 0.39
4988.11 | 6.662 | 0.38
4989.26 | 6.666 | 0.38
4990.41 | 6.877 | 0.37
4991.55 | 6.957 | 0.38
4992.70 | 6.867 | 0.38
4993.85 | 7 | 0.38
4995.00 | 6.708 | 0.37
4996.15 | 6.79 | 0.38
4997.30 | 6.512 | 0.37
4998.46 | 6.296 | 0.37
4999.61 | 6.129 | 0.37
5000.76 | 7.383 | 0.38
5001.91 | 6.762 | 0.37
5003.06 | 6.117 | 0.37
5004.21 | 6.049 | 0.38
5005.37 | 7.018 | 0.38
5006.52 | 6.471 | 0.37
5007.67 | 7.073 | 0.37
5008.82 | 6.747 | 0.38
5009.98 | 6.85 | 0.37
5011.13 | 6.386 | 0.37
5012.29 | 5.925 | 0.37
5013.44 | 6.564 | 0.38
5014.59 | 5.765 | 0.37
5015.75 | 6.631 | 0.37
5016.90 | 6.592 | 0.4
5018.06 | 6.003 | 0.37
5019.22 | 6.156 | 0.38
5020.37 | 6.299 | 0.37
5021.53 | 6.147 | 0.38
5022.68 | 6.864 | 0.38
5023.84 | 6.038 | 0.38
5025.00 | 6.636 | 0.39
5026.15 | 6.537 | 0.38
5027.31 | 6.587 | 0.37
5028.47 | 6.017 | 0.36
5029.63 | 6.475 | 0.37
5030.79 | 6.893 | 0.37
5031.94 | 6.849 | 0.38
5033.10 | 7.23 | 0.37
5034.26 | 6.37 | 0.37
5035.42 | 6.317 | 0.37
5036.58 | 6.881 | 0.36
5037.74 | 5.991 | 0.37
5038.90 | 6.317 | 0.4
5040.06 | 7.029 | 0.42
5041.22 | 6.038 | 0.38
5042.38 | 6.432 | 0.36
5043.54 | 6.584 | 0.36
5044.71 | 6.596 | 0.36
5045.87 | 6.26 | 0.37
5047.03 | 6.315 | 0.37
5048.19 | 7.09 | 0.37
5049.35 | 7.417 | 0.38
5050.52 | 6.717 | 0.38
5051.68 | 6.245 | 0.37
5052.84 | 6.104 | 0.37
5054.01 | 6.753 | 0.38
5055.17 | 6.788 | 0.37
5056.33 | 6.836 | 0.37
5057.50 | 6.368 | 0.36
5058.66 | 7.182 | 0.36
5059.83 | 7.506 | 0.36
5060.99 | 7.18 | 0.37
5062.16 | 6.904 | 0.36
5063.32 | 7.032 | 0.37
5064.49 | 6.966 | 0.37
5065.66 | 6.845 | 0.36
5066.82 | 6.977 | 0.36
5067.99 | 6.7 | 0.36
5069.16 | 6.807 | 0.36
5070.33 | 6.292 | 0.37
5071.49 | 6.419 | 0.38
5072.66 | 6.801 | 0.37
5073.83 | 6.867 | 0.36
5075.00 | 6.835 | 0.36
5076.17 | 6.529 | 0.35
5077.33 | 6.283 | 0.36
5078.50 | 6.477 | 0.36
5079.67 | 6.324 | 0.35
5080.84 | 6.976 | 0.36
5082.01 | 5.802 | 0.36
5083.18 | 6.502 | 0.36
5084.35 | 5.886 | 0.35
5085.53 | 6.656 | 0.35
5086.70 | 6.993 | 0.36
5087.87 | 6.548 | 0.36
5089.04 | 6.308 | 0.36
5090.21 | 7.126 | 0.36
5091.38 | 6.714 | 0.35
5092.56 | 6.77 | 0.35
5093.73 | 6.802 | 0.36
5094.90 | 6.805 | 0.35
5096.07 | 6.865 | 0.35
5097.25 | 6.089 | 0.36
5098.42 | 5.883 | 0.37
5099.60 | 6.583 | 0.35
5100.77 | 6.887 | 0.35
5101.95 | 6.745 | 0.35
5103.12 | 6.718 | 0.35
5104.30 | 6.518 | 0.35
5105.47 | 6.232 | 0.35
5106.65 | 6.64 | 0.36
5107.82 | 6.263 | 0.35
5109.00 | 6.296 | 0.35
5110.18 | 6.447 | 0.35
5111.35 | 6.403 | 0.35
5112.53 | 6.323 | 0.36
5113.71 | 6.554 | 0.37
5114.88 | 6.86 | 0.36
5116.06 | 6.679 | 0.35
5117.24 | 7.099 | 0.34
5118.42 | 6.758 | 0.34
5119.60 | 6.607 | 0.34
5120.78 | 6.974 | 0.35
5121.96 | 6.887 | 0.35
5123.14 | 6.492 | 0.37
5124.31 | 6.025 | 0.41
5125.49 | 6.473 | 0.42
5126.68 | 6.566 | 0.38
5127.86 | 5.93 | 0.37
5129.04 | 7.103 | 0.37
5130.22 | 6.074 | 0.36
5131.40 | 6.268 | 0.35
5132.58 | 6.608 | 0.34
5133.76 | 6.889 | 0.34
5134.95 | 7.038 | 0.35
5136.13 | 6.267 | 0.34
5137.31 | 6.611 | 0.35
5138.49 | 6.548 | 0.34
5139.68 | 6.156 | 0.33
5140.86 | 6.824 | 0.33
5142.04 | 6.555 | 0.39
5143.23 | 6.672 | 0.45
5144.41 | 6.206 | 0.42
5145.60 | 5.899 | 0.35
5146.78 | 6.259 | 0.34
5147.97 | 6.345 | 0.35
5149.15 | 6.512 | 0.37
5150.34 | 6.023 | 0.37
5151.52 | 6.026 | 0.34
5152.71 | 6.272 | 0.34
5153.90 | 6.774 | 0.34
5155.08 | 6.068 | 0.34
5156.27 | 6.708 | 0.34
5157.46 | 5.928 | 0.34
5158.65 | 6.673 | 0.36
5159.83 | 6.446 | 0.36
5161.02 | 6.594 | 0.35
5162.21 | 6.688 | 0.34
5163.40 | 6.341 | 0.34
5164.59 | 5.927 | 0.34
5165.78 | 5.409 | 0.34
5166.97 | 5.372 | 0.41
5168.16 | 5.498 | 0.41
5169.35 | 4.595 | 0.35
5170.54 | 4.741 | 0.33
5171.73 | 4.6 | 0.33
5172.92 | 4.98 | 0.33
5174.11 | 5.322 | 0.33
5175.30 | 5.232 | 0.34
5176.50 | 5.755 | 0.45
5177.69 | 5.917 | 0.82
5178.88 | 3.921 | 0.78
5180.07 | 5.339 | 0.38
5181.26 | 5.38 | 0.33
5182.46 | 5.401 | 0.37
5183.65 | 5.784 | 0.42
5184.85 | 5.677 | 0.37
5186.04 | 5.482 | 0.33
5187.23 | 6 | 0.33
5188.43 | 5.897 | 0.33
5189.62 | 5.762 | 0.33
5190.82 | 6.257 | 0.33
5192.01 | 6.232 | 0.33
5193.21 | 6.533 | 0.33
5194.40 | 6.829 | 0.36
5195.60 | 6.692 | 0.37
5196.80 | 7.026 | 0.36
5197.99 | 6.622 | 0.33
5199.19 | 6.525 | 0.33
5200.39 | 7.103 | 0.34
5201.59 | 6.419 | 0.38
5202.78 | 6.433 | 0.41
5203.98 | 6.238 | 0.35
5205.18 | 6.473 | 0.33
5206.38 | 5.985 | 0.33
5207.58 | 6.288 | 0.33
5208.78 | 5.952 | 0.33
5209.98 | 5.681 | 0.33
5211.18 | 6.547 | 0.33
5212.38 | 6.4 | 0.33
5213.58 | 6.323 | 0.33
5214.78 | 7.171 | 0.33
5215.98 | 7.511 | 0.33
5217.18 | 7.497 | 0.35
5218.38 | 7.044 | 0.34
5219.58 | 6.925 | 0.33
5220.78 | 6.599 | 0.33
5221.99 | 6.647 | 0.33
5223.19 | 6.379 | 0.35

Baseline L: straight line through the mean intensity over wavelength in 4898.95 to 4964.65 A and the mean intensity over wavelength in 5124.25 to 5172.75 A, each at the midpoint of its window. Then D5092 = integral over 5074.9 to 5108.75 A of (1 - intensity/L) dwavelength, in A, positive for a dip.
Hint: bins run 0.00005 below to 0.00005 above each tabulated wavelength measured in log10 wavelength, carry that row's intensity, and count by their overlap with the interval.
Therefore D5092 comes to -0.63 A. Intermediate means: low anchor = 7.04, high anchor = 6.2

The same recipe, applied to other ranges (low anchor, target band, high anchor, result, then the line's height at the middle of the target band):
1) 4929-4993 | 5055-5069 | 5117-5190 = -0.9 A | 6.53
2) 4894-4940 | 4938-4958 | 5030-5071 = -1.6 A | 6.89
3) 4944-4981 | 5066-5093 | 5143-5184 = -1.0 A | 6.37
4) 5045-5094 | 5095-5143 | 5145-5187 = -2.6 A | 6.22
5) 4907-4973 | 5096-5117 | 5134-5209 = -0.6 A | 6.33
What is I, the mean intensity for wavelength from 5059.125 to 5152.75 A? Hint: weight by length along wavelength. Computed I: 6.57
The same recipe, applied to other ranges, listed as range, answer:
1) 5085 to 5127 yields 6.6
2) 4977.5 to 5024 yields 6.57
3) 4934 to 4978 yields 7.13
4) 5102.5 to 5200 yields 6.19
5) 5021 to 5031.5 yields 6.48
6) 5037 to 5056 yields 6.55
